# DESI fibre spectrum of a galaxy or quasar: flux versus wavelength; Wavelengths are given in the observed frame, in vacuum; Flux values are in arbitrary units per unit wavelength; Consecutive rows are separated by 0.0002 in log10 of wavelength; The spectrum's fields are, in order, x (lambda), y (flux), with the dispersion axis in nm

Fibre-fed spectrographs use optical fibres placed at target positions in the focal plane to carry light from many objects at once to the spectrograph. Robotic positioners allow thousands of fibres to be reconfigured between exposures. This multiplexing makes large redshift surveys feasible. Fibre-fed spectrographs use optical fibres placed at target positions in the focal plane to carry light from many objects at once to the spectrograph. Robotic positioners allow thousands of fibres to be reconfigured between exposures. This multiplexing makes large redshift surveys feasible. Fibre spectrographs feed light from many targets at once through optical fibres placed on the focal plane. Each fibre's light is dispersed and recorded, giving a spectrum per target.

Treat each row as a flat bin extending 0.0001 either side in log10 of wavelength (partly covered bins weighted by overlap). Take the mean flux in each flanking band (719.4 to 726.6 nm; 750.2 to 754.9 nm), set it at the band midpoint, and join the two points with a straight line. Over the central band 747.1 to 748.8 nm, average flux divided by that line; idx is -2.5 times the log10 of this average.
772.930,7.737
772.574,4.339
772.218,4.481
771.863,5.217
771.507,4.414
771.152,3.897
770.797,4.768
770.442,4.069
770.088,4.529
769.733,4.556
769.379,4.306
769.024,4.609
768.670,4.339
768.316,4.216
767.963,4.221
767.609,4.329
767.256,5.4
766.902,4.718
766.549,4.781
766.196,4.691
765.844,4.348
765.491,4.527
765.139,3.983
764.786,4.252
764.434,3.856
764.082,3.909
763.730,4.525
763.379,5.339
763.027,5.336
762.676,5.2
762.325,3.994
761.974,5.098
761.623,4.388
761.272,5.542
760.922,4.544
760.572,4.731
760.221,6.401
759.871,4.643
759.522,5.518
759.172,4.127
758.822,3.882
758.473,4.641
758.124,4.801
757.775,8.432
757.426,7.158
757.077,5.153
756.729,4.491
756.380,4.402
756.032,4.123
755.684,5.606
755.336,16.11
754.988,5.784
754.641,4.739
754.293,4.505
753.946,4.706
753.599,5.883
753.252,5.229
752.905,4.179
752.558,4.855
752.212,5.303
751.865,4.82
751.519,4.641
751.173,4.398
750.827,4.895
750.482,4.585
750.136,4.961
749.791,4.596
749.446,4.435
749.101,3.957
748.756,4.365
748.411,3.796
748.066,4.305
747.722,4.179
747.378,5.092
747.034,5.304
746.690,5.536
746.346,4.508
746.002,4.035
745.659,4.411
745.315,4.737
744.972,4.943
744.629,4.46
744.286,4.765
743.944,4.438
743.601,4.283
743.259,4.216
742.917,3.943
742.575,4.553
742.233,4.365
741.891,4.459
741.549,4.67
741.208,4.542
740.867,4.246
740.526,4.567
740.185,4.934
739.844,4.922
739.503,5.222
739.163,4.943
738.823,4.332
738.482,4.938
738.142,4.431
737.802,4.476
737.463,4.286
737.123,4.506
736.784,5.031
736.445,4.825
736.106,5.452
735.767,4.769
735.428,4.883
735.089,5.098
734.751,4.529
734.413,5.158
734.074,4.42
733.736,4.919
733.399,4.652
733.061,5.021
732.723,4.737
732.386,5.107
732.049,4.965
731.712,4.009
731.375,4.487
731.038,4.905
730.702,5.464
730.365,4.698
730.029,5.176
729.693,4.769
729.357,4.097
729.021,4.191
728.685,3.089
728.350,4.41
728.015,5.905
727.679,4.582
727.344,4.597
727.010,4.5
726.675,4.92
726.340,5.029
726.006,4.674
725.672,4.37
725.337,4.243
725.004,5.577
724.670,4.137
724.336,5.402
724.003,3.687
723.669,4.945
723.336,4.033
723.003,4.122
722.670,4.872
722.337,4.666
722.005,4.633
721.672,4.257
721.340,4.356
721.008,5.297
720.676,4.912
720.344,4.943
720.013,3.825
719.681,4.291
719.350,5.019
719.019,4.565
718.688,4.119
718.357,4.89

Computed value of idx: 0.09 mag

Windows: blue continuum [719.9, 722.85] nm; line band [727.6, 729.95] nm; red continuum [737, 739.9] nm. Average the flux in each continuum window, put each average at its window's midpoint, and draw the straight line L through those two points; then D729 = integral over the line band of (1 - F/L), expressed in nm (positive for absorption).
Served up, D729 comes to 0.10 nm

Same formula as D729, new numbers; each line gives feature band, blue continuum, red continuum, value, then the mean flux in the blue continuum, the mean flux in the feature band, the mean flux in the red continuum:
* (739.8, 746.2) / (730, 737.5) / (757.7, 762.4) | 0.526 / 4.83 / 4.49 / 5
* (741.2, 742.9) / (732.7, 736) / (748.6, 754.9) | 0.117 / 4.83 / 4.46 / 4.74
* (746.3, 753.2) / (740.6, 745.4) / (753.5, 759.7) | 0.627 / 4.47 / 4.65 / 5.78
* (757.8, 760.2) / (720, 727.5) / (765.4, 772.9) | -0.193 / 4.63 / 4.96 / 4.58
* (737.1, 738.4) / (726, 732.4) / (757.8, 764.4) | 0.075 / 4.67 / 4.45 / 4.87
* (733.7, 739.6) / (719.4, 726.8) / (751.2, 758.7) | 0.315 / 4.6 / 4.78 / 5.66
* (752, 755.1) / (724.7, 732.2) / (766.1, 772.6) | -0.291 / 4.66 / 5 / 4.52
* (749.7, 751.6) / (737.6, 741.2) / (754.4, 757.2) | 0.360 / 4.69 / 4.69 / 6.28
